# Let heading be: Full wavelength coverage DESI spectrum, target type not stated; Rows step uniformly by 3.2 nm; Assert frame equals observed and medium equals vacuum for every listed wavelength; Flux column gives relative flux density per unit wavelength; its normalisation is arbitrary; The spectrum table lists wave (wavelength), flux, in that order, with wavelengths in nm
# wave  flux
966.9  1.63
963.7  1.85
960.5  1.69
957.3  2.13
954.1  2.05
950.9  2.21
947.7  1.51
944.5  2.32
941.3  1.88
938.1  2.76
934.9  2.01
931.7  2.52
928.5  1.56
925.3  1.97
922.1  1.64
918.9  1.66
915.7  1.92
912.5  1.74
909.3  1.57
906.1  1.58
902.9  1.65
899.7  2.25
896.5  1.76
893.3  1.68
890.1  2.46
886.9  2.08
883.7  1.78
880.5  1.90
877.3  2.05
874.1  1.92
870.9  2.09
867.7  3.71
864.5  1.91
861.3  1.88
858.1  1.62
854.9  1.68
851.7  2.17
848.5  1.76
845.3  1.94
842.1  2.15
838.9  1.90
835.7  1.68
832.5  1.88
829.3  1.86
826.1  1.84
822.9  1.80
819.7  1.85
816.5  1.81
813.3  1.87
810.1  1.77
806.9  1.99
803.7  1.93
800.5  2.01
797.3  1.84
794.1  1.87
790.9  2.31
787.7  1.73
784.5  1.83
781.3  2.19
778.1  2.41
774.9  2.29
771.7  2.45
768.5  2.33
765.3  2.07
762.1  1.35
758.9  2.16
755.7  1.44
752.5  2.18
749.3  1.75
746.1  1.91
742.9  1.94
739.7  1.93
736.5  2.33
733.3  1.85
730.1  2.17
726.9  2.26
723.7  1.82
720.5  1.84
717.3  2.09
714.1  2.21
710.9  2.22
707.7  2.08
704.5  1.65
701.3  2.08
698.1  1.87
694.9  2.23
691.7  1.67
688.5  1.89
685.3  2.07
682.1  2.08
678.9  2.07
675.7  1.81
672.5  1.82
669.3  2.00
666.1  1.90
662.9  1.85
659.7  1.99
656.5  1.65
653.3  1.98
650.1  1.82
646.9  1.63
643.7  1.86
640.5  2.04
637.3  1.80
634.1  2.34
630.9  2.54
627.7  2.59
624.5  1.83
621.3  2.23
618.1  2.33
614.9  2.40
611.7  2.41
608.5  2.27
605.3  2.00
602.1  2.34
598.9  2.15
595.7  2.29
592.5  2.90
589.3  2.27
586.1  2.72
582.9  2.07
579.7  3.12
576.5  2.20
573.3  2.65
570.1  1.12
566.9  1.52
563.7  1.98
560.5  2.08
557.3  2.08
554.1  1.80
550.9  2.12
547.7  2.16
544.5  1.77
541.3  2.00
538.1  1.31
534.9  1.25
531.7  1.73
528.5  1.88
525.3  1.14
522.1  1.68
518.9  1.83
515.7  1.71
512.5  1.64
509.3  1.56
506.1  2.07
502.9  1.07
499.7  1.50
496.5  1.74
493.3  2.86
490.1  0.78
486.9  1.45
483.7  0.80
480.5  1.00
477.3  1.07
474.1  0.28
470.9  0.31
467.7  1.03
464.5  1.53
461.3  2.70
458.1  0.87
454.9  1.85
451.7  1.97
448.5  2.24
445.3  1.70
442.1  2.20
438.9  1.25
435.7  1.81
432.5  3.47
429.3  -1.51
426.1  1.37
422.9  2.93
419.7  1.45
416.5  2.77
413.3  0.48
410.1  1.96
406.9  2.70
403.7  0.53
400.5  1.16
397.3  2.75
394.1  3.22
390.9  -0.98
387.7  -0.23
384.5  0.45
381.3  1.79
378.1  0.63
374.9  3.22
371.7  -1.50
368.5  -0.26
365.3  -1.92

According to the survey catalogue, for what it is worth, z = 0.323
